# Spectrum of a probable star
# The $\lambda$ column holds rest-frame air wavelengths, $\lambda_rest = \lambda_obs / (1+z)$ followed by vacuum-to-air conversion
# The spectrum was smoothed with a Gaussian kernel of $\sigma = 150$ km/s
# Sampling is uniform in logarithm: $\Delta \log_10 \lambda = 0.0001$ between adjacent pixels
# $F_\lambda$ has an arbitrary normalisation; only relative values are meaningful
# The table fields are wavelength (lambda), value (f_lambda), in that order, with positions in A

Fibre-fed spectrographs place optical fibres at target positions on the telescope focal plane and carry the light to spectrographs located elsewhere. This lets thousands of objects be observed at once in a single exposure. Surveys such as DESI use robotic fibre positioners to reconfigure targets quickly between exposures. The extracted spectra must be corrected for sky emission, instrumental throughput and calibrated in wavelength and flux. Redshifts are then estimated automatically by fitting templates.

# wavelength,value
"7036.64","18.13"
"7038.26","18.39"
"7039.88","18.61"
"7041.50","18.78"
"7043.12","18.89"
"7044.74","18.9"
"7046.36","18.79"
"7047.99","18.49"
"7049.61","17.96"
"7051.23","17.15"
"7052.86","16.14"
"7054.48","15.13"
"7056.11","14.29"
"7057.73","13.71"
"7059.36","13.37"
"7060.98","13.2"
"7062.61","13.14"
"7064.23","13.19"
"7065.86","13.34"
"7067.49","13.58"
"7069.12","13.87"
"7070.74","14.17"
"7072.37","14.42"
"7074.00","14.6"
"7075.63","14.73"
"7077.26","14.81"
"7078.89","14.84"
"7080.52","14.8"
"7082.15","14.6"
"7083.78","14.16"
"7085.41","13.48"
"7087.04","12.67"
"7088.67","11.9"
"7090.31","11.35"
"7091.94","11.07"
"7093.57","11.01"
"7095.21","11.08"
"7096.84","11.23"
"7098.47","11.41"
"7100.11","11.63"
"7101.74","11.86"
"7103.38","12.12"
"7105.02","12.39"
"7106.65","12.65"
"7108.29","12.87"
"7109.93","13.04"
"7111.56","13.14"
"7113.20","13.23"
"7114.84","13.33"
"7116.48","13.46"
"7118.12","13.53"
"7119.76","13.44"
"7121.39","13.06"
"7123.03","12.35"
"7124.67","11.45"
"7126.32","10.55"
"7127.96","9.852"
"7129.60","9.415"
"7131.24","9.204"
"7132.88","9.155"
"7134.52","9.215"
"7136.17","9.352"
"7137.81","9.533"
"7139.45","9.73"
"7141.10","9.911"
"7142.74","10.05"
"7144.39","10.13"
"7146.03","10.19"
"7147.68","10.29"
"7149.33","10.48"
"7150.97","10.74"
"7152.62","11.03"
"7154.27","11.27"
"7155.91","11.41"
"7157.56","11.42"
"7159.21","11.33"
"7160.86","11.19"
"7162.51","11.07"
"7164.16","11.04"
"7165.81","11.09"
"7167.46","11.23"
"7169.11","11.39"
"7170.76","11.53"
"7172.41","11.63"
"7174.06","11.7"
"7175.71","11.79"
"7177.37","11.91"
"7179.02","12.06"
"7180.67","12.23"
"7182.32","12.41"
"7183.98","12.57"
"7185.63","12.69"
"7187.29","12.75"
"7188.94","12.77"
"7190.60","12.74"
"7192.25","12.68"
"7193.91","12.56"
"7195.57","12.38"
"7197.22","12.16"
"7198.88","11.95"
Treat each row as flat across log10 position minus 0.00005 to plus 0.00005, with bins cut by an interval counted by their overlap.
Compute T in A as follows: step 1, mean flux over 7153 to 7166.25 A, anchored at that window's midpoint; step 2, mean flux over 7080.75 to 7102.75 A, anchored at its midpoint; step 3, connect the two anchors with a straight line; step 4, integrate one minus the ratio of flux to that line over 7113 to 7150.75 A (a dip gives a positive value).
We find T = 2.48 A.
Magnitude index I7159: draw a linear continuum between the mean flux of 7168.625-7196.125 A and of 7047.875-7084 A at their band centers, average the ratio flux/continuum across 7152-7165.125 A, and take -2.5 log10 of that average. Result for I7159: 0.14 mag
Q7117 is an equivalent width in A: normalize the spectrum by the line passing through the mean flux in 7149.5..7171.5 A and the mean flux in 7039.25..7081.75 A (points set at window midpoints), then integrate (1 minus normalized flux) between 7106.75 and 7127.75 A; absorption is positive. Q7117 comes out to 0.57 A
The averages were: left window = 15.5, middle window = 12.7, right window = 11.2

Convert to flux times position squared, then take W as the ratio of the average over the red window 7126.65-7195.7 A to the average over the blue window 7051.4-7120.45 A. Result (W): 0.86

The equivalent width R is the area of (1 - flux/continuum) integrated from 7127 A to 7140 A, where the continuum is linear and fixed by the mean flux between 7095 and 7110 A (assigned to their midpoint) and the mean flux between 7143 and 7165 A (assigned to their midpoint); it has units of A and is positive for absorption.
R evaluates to 2.17 A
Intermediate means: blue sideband 12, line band 9.44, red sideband 10.9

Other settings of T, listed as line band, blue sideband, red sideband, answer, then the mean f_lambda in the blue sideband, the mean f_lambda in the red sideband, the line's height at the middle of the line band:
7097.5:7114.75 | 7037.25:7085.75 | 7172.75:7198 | 2.26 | 15.5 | 12.3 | 14.4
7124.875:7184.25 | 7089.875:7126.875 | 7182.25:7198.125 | 7.81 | 12.2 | 12.6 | 12.4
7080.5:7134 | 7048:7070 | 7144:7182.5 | 4.08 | 14.6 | 11.3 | 13.1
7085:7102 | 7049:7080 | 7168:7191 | 2.75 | 14.5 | 12.1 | 13.9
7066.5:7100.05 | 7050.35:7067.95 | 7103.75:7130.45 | 0.79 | 14.2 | 12.4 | 13.4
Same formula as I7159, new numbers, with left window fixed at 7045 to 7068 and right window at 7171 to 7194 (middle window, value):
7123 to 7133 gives 0.31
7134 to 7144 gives 0.35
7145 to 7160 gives 0.19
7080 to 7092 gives 0.11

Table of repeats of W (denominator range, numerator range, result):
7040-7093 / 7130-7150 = 0.67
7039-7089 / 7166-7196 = 0.83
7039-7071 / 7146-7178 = 0.73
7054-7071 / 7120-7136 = 0.78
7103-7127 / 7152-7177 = 0.90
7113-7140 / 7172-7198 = 1.13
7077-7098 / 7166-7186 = 0.95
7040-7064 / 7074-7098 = 0.81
